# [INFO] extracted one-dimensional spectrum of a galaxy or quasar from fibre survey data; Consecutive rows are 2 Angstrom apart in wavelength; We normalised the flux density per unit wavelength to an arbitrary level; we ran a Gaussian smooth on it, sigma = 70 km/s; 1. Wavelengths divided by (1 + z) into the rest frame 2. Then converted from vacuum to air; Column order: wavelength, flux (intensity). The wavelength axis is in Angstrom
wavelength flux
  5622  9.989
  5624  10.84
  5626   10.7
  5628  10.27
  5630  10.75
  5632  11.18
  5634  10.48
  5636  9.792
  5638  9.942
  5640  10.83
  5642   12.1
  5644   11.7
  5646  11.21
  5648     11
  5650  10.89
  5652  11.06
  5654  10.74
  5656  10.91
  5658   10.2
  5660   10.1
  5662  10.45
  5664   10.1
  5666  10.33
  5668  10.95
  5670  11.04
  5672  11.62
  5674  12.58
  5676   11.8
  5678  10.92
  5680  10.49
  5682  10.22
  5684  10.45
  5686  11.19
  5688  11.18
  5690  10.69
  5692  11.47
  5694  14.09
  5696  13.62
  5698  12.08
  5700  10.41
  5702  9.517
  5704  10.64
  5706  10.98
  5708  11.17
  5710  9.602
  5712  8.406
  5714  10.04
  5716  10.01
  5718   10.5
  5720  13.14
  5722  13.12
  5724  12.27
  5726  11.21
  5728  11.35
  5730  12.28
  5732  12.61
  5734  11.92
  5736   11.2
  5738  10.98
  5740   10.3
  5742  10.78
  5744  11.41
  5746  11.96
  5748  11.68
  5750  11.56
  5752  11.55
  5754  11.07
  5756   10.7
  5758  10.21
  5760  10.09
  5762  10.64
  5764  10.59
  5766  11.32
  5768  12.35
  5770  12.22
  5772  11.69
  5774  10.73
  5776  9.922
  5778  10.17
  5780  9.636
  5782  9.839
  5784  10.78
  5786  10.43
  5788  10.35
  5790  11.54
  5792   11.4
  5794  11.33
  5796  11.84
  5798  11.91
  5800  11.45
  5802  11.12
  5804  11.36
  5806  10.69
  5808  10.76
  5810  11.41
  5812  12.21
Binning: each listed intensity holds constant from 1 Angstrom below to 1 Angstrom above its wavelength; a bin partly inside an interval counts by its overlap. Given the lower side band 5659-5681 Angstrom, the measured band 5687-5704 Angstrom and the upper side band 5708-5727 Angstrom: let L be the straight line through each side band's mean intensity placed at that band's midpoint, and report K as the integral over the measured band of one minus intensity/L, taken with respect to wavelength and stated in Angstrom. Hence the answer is -1.0 Angstrom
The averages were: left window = 10.9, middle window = 11.6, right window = 10.9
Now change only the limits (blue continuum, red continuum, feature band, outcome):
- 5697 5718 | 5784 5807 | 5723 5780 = -2.5 Angstrom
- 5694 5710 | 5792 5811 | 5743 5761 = 0.3 Angstrom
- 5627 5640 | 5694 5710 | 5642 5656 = -0.7 Angstrom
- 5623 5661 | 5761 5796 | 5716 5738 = -2.0 Angstrom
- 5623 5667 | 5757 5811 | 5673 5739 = -2.8 Angstrom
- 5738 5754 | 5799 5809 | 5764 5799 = 0.4 Angstrom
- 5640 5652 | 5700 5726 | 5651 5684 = 0.9 Angstrom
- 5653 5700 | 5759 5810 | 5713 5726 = -0.5 Angstrom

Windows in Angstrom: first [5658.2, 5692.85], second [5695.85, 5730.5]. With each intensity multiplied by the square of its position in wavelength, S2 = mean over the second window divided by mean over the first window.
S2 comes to 1.03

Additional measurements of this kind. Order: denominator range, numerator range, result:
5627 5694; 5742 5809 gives 1.05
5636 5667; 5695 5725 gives 1.05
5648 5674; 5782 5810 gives 1.08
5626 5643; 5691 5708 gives 1.11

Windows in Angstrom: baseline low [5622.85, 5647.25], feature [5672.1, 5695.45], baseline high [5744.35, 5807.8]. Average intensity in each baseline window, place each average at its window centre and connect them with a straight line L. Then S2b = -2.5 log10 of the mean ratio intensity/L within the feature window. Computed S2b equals -0.05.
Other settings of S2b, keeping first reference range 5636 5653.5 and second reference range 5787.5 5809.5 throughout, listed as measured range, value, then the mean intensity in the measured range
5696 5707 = 0.011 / 11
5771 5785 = 0.085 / 10.4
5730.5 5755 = -0.025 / 11.4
